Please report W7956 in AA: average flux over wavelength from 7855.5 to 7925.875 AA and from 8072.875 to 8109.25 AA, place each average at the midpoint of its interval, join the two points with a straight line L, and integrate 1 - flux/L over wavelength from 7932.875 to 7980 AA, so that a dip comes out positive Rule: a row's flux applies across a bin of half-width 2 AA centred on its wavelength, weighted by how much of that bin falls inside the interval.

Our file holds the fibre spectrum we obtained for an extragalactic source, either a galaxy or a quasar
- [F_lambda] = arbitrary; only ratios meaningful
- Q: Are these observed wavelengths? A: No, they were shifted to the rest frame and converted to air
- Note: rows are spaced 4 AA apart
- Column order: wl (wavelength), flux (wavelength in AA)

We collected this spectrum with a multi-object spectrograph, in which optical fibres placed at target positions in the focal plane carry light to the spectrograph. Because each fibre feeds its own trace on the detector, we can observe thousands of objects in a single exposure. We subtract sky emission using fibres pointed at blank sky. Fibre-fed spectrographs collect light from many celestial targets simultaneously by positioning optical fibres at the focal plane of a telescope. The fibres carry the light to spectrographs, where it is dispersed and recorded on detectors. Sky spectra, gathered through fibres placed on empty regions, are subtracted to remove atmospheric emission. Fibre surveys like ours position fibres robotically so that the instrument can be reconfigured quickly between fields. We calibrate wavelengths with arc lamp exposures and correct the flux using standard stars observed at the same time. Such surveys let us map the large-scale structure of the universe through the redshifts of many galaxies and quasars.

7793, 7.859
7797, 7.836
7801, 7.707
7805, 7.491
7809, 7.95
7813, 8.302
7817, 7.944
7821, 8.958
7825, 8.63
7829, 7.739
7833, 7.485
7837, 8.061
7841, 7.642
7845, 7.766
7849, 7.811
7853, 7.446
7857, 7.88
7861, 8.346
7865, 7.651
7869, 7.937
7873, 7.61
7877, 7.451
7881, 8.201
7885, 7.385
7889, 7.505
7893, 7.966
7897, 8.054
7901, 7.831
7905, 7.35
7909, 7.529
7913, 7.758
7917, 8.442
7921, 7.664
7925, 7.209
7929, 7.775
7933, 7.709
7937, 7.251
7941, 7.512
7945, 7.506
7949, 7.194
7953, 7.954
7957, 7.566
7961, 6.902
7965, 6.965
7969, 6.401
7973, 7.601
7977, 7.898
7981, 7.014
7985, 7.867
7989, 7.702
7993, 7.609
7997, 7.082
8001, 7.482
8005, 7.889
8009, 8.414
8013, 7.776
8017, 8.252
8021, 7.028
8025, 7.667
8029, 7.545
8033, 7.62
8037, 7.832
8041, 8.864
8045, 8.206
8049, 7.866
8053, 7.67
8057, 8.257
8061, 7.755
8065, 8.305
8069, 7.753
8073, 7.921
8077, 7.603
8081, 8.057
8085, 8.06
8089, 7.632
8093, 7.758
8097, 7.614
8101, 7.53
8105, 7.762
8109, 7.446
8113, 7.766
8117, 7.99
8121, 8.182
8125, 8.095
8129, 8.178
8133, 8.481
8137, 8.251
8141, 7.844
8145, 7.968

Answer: 2.5 AA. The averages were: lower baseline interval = 7.77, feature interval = 7.35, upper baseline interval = 7.74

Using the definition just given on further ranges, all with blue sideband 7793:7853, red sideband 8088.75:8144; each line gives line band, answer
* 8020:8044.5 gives 0.3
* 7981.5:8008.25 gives 1.0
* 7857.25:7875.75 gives 0.1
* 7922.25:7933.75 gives 0.5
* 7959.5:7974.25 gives 1.8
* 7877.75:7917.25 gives 0.8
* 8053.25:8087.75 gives -0.1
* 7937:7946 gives 0.5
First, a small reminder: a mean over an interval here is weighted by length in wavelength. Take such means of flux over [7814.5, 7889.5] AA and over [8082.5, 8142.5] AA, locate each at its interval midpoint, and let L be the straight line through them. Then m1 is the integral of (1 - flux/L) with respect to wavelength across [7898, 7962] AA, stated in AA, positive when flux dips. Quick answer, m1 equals 2.4 AA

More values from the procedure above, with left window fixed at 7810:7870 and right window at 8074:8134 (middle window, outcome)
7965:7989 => 1.7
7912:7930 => 0.4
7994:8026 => 0.8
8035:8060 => -0.7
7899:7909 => 0.5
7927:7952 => 1.3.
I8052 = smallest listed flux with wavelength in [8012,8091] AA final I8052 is 7.028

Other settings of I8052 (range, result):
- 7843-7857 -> 7.446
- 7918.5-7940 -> 7.209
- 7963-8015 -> 6.401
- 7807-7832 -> 7.739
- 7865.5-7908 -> 7.35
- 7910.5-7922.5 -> 7.664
